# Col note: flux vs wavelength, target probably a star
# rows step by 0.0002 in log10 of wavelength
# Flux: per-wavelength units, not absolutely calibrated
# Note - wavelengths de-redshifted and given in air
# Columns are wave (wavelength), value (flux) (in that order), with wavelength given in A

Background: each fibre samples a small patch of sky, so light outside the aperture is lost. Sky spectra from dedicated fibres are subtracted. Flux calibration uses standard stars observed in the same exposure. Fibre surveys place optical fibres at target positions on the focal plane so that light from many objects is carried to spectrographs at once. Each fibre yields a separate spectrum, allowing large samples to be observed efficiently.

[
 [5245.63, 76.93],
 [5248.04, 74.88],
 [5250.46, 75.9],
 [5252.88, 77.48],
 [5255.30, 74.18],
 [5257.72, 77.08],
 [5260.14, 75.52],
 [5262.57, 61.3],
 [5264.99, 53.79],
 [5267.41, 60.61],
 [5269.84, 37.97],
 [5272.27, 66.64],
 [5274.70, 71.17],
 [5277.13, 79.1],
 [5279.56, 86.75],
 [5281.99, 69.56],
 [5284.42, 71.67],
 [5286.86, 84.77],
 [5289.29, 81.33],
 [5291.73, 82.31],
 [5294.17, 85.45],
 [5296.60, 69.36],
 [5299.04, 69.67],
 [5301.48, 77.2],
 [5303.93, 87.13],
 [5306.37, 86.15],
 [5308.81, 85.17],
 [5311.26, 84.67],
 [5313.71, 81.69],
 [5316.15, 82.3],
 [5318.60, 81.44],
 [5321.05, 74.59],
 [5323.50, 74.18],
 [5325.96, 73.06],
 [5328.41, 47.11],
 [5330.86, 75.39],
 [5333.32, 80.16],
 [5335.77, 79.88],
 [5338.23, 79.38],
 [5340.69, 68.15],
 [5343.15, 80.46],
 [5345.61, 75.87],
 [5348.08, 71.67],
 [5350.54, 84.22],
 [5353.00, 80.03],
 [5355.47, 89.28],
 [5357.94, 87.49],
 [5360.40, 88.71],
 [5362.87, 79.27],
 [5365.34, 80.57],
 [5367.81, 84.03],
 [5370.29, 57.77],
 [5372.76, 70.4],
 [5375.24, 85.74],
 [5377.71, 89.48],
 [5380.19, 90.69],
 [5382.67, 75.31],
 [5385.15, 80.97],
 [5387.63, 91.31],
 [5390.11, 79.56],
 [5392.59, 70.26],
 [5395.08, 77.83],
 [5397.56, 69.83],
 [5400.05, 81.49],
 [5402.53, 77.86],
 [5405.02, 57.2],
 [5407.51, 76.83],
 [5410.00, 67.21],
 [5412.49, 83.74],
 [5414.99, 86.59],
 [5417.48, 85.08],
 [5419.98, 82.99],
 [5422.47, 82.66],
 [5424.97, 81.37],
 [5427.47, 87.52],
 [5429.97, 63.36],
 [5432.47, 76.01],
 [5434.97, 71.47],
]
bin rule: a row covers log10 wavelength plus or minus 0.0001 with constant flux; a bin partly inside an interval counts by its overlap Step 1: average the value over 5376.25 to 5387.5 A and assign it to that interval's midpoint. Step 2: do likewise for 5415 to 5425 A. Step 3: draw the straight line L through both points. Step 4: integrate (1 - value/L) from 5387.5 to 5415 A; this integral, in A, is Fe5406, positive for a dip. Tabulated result 2.83 A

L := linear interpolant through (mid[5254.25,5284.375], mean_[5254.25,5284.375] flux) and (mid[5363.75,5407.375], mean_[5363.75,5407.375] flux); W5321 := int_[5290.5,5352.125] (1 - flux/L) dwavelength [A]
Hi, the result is -4.5 A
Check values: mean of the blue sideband 67.9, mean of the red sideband 77.7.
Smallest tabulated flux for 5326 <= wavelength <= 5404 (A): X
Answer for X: 47.11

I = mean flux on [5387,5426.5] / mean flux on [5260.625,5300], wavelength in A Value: 1.10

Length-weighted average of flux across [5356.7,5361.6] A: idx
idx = 88.2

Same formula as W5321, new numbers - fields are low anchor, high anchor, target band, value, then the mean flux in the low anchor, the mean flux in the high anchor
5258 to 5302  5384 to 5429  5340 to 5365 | -1.7 A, 71.4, 78.8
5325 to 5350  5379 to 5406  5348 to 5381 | -2.7 A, 73.4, 77.7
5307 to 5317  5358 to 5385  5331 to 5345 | 0.8 A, 83.7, 80.5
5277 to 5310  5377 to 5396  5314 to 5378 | 2.6 A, 79.7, 81.8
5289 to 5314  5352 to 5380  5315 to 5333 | 1.8 A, 80.9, 81.5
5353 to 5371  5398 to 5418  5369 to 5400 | 0.3 A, 81.6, 76.4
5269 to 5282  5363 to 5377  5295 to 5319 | -2.9 A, 69.3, 76.5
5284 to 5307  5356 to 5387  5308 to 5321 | -0.4 A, 79.6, 81.3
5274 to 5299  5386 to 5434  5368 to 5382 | -0.2 A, 77.9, 77.8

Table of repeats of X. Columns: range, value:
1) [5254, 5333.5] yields 37.97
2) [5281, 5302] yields 69.36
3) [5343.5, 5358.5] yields 71.67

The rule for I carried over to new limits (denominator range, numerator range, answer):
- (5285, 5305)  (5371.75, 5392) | 1.04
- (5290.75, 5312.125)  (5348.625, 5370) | 1.02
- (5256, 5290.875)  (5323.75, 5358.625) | 1.09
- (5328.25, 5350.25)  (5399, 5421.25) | 1.04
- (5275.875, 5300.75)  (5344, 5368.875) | 1.05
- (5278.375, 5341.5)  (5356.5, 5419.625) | 1.02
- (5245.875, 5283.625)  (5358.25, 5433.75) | 1.13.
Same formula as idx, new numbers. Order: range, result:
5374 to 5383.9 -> 85.3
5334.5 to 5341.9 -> 75.9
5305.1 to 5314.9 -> 84.4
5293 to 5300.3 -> 74.9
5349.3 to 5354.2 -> 82.2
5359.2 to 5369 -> 83.1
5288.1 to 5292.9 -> 81.8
